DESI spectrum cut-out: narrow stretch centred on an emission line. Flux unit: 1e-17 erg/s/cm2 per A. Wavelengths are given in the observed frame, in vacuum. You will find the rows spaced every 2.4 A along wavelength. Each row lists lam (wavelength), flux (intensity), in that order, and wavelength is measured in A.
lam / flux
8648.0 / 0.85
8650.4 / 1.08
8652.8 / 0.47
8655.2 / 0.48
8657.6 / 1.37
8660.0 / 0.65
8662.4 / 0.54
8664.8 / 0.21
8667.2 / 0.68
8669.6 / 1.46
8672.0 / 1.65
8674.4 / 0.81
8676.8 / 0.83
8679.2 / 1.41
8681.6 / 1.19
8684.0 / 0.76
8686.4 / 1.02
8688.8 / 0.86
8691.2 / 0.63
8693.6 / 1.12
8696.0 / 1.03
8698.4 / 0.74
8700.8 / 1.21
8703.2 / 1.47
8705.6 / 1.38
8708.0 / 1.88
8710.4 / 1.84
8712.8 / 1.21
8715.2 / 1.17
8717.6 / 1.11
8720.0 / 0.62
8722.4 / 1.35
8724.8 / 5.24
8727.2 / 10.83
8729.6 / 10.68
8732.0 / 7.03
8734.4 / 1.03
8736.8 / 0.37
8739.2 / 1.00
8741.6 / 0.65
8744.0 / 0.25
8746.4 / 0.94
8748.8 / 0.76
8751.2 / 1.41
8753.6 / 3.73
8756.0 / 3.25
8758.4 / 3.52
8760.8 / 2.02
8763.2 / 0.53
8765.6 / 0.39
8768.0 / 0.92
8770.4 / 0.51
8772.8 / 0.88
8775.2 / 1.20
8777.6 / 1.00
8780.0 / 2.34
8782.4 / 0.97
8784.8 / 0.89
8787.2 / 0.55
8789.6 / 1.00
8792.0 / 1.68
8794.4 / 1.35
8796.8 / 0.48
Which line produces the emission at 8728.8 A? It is H-alpha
